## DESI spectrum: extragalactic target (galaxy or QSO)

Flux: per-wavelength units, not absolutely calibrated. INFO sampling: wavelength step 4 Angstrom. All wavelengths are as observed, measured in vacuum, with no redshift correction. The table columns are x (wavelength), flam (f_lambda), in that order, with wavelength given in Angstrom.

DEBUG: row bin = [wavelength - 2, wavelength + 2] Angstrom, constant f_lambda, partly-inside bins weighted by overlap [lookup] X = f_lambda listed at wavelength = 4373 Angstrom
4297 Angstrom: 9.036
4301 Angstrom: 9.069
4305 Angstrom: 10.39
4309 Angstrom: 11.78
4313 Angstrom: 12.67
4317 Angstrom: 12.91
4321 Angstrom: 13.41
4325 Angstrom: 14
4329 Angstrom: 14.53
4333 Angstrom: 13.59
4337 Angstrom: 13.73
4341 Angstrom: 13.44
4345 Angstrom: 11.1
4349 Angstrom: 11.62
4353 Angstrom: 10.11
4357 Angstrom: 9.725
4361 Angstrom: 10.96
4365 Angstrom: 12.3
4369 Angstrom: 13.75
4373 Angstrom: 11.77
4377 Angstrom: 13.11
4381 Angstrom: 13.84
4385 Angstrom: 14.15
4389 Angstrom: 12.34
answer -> 11.77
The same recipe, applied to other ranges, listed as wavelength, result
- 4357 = 9.725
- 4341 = 13.44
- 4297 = 9.036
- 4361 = 10.96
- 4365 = 12.3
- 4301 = 9.069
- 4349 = 11.62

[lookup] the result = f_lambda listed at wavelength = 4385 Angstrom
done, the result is 14.15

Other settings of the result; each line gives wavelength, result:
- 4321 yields 13.41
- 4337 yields 13.73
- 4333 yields 13.59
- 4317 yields 12.91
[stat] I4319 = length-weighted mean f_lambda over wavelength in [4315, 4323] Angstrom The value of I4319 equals 13.2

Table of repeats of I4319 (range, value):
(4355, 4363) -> 10.3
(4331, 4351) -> 12.7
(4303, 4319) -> 11.9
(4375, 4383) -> 13.5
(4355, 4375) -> 11.7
